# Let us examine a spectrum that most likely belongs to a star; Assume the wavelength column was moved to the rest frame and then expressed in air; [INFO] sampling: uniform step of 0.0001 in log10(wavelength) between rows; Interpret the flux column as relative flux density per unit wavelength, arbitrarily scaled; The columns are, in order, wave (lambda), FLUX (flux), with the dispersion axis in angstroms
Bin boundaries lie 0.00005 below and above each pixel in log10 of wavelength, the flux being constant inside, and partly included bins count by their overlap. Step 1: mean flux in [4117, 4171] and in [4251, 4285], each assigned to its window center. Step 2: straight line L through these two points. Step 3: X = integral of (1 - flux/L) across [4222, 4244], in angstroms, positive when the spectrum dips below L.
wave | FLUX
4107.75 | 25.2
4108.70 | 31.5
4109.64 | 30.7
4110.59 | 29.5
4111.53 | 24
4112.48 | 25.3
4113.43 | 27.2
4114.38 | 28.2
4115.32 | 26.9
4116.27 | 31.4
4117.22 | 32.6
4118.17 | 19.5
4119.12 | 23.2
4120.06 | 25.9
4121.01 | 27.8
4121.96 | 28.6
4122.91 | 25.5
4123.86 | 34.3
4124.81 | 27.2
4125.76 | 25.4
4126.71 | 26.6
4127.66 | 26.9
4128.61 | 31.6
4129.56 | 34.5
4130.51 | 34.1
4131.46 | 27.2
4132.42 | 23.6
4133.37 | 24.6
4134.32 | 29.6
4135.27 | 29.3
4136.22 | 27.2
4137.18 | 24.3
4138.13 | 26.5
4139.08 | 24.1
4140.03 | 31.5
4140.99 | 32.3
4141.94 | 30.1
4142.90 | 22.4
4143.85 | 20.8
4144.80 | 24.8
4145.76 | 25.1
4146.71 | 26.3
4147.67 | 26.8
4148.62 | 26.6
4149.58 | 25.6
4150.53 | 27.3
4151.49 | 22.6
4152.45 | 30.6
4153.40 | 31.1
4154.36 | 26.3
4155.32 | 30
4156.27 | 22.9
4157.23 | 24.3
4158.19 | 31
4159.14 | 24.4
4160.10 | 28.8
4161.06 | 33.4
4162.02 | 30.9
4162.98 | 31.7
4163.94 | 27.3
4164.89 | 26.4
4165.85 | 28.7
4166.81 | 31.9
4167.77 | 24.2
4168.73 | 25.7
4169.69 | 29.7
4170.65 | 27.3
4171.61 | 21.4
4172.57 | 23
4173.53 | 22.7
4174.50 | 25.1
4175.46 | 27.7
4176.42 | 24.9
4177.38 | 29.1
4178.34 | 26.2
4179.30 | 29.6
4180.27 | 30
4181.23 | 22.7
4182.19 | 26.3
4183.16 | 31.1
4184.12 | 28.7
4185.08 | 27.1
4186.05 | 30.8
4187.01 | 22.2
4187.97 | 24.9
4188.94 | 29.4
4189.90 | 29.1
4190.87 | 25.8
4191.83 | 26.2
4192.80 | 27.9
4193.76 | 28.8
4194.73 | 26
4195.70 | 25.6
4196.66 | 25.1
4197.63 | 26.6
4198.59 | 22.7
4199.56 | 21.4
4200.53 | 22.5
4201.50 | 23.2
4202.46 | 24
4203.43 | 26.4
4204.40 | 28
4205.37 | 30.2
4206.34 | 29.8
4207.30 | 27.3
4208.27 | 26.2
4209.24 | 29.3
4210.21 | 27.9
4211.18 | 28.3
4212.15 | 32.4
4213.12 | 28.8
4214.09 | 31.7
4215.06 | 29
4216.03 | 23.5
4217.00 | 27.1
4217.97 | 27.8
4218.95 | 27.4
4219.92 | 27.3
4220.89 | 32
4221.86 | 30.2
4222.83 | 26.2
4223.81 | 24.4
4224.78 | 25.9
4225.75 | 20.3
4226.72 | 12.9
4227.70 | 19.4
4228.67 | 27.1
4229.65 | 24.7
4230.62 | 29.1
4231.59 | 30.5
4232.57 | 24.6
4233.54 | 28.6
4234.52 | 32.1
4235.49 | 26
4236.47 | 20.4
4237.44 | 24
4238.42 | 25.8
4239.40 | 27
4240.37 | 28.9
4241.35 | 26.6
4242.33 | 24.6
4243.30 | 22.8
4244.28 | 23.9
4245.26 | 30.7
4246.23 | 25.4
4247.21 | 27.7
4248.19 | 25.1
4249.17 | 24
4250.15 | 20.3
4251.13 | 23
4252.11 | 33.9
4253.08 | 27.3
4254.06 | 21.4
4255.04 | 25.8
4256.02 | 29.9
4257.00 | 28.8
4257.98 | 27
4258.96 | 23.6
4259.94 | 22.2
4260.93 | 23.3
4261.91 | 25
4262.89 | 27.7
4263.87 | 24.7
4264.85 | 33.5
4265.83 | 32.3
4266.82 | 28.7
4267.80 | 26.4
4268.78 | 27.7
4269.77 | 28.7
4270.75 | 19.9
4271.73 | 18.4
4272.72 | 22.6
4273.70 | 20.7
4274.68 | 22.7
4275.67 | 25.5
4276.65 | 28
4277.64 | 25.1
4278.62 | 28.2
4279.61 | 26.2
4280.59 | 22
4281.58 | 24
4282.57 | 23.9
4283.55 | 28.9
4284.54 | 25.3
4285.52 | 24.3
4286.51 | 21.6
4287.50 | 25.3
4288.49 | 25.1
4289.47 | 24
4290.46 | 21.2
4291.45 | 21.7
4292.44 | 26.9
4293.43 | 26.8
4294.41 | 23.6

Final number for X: 0.94 angstroms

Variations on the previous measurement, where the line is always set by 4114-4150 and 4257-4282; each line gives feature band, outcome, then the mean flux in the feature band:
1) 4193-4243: -0.4 angstroms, 26.4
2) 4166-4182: 0.2 angstroms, 26.4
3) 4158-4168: -0.8 angstroms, 29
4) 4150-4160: 0.0 angstroms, 27.1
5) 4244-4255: 0.0 angstroms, 25.7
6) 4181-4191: -0.3 angstroms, 27.3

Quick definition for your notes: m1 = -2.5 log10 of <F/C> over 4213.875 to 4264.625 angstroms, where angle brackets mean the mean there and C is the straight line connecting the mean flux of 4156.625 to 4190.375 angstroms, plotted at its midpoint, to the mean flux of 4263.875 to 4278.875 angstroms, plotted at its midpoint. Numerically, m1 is 0.02 mag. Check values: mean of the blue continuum 27.3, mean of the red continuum 25.8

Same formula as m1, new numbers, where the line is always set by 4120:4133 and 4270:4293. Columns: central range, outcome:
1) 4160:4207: 0.000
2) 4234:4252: -0.020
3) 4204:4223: -0.101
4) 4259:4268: -0.100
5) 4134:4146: 0.055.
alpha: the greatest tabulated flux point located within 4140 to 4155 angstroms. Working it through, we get 32.3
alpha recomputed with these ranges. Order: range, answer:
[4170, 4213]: 32.4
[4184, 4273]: 33.9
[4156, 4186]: 33.4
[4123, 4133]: 34.5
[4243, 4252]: 30.7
